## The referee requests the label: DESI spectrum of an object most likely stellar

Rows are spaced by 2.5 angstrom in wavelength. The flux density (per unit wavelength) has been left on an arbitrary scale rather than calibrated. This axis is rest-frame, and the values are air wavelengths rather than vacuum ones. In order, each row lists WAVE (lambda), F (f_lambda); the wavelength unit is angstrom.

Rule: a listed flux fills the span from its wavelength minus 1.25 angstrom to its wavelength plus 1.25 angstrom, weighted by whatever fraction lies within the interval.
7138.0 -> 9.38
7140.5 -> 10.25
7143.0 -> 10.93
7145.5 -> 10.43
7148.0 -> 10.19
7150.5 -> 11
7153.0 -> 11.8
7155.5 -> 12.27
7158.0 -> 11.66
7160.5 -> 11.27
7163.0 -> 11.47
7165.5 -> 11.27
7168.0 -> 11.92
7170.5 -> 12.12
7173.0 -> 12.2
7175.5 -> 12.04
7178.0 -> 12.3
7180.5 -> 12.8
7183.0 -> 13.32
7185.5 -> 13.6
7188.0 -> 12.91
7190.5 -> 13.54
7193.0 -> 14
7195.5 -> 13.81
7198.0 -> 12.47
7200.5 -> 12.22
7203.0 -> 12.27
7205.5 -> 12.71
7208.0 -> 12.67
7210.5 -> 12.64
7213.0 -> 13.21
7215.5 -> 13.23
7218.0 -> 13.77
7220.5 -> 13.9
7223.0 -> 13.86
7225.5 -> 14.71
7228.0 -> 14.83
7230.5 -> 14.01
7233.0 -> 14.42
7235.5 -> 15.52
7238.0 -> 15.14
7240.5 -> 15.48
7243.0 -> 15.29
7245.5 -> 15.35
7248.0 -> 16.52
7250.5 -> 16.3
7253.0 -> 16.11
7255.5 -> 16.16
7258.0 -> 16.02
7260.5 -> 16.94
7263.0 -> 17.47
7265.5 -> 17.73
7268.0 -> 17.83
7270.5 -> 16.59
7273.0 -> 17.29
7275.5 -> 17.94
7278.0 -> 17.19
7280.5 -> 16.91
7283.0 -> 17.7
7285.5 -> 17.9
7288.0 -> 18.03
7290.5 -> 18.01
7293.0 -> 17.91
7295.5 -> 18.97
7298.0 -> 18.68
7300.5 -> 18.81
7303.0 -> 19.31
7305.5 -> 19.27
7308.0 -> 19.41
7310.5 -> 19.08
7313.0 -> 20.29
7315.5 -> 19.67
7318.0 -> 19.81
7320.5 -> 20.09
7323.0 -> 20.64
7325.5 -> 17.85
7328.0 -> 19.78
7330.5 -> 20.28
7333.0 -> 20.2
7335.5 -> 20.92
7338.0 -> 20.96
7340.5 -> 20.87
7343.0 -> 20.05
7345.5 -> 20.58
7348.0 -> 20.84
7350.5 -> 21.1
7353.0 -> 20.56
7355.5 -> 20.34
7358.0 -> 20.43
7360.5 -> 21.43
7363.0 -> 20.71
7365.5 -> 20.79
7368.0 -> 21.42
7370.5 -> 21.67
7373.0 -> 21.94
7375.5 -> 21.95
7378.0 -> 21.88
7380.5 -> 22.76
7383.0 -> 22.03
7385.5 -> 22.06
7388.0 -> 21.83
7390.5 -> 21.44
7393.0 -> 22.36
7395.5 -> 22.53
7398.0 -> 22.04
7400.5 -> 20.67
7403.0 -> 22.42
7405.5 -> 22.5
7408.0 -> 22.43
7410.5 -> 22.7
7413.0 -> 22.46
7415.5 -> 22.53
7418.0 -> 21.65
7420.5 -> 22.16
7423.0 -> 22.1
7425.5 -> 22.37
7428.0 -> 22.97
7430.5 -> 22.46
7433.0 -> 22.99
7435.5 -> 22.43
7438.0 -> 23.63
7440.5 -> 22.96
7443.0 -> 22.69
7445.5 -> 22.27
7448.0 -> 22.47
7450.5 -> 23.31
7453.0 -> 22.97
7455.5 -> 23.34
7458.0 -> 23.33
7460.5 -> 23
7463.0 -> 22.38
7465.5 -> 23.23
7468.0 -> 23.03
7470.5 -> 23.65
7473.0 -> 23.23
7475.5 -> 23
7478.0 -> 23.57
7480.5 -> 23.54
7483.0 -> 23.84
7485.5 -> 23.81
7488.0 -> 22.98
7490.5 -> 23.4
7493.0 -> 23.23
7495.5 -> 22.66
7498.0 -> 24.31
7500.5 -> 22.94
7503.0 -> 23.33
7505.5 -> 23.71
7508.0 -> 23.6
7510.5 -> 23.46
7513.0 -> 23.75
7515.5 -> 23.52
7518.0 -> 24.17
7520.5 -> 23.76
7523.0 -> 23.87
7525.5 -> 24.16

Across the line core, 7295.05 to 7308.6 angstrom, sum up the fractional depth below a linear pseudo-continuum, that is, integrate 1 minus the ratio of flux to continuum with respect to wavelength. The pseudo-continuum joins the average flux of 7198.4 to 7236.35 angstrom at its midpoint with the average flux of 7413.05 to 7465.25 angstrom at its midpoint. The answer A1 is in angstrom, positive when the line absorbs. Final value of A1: -1.61 angstrom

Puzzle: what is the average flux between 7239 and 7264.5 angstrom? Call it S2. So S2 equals 16.2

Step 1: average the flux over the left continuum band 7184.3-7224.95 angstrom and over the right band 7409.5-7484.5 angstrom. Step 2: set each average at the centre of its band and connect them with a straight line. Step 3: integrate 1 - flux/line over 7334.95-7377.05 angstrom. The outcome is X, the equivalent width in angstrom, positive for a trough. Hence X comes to -3.81 angstrom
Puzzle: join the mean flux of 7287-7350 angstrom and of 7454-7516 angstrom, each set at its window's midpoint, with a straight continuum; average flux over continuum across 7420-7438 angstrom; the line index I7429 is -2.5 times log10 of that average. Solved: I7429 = -0.02 mag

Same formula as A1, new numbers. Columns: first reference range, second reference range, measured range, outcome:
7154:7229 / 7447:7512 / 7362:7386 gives -2.79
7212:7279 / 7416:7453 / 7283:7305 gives -1.25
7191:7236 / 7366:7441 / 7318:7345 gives -1.75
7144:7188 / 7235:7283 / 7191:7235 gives 2.33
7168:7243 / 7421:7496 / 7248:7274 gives -2.14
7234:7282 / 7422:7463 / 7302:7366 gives -3.66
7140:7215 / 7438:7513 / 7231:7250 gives -1.08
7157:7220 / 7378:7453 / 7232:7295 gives -3.50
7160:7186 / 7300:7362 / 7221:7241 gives 0.56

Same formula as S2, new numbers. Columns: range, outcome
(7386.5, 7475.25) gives 22.6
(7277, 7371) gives 19.7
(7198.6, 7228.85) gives 13.3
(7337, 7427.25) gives 21.6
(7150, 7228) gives 12.7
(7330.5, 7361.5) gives 20.7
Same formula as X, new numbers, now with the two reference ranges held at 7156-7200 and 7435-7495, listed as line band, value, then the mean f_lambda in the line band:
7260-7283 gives -2.0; 17.4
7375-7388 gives -1.3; 22.1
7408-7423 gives -0.7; 22.3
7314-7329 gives -1.5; 19.6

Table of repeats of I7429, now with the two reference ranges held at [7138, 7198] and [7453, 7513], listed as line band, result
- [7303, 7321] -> -0.14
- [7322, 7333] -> -0.11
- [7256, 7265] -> -0.10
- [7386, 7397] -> -0.10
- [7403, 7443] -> -0.07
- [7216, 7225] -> 0.00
